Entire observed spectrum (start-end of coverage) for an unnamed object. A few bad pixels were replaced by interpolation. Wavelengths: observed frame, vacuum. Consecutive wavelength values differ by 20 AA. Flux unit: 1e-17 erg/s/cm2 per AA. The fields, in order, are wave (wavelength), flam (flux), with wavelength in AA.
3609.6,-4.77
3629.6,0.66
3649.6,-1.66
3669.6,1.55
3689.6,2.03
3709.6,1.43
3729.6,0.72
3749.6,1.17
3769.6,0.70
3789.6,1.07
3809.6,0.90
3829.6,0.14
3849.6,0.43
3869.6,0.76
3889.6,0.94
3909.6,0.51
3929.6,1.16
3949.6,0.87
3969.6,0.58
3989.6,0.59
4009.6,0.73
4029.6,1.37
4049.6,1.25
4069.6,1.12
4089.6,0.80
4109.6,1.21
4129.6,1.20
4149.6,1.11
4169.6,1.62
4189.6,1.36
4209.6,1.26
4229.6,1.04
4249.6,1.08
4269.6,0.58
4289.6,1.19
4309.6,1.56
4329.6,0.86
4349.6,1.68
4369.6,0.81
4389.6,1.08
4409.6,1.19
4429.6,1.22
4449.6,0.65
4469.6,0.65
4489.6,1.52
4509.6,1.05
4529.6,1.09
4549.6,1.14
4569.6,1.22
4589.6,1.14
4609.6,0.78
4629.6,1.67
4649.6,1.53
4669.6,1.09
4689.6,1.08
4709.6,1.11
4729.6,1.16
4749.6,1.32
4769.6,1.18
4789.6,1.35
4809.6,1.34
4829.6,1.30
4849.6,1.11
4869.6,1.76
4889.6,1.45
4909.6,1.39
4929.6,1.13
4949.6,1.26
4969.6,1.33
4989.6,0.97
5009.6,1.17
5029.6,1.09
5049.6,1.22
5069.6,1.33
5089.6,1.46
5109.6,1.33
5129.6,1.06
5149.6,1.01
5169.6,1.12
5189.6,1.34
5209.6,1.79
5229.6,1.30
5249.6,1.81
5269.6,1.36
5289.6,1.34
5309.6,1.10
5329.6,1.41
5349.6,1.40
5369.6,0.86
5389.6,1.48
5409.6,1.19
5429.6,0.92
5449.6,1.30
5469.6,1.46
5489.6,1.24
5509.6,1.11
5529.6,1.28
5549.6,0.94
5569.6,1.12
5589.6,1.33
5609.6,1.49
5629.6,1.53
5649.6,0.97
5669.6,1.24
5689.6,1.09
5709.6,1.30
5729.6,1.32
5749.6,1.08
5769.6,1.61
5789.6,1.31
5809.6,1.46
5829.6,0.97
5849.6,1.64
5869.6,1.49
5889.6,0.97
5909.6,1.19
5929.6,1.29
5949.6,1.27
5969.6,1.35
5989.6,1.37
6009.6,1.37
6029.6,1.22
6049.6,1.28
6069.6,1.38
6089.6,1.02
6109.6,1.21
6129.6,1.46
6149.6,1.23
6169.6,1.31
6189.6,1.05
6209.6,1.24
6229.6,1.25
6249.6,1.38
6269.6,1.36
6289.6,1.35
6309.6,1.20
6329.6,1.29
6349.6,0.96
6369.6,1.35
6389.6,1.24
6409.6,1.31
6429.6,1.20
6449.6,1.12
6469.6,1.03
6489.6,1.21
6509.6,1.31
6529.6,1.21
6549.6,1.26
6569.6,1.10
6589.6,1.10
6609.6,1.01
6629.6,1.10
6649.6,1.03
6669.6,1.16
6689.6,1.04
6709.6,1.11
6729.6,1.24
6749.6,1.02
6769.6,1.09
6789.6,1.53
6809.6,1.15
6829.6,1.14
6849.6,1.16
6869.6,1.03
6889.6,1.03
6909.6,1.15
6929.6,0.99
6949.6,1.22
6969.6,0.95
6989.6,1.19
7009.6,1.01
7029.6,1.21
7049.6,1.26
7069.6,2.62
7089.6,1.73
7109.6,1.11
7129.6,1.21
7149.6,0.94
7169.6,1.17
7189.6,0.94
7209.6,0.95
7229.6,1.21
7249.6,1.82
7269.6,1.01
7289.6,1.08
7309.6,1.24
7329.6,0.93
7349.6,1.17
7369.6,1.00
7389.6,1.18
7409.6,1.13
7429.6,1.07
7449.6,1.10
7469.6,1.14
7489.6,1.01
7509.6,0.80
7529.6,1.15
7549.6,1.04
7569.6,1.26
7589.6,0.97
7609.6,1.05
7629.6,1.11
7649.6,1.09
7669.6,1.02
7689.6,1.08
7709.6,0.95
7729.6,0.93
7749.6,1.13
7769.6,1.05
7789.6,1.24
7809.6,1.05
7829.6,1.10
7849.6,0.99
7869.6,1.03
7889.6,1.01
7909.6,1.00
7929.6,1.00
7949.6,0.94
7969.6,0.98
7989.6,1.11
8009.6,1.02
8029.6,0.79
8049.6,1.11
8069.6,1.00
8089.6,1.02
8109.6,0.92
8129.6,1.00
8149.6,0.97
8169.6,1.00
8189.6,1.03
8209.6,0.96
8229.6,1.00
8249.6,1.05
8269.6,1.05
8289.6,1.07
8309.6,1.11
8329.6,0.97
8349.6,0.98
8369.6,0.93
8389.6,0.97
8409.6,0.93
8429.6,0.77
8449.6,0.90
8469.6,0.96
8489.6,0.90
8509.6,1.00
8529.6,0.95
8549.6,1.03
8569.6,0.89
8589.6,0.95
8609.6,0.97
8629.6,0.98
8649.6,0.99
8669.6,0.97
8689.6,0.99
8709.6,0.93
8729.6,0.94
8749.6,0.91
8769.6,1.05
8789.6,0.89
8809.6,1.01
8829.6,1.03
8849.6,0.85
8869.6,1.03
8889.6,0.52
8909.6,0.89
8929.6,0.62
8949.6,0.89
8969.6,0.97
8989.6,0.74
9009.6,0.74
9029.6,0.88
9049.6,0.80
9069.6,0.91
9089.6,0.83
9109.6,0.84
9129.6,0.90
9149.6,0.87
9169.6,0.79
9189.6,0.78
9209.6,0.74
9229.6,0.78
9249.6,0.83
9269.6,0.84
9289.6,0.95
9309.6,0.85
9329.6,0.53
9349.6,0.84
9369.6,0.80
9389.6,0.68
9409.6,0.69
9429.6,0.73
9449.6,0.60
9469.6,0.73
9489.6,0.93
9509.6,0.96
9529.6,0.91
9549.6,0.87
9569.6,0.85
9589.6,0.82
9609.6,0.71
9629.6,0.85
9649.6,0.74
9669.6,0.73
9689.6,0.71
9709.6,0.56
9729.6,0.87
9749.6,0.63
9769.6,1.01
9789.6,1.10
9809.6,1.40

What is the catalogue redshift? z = 0.08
